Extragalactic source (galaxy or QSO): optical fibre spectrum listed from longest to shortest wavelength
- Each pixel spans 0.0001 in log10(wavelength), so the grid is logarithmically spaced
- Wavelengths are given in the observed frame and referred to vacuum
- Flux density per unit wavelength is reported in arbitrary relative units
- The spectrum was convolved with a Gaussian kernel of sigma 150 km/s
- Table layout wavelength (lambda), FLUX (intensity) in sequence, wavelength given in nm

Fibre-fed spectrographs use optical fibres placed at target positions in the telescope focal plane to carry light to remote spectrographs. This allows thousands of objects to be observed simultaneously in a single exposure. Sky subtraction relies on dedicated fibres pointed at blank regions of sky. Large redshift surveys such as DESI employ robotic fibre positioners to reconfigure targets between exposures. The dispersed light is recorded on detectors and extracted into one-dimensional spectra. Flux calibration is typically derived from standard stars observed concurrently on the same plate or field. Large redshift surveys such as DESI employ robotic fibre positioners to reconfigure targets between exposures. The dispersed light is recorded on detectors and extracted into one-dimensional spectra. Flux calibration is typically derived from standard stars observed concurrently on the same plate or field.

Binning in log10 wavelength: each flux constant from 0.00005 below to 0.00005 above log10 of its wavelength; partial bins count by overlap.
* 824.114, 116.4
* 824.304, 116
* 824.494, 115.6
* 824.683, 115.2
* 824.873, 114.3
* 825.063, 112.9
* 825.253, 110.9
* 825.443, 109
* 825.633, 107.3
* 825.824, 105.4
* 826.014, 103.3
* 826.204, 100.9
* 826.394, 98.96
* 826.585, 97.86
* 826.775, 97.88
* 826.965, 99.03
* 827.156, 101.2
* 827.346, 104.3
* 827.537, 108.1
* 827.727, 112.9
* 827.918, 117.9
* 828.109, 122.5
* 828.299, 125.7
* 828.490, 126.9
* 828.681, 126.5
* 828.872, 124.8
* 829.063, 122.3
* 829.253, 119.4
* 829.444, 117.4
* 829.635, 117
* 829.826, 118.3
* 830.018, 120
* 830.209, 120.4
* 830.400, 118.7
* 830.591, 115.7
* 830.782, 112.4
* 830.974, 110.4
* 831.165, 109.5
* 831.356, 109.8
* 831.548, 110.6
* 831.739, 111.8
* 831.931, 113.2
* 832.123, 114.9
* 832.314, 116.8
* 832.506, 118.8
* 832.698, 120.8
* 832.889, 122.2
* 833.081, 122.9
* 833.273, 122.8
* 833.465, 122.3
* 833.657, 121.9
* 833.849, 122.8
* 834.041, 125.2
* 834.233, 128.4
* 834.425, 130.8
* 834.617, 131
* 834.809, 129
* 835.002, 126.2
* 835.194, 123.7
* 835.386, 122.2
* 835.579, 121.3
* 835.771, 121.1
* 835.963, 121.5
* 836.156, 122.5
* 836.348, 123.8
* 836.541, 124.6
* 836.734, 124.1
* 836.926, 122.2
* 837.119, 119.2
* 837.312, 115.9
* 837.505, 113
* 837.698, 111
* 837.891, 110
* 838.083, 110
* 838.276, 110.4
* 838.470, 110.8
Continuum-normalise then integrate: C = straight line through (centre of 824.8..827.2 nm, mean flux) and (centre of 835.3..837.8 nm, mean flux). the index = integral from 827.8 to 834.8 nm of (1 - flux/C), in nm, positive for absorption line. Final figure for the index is -0.474 nm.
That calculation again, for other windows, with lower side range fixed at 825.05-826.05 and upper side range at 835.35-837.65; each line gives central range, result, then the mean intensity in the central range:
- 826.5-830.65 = -0.14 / 115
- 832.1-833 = -0.02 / 119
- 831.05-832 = 0.03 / 111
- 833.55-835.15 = -0.12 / 127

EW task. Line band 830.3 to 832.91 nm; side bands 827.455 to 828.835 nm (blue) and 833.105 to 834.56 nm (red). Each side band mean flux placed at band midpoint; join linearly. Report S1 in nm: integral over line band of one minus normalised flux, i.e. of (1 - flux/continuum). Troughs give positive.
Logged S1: 0.18 nm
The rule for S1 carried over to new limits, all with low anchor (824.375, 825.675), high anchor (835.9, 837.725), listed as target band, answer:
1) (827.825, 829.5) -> -0.12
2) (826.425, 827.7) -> 0.13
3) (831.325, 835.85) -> -0.13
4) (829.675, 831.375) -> 0.01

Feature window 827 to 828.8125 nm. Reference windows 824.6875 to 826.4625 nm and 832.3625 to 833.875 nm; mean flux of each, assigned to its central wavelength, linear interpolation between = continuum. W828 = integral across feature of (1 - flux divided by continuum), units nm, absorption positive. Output -0.06 nm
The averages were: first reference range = 108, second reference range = 122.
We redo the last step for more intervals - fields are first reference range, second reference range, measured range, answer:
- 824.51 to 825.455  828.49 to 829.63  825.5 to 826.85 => 0.16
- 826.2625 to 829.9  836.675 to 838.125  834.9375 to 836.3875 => -0.09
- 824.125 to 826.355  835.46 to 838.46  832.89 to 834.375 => -0.11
